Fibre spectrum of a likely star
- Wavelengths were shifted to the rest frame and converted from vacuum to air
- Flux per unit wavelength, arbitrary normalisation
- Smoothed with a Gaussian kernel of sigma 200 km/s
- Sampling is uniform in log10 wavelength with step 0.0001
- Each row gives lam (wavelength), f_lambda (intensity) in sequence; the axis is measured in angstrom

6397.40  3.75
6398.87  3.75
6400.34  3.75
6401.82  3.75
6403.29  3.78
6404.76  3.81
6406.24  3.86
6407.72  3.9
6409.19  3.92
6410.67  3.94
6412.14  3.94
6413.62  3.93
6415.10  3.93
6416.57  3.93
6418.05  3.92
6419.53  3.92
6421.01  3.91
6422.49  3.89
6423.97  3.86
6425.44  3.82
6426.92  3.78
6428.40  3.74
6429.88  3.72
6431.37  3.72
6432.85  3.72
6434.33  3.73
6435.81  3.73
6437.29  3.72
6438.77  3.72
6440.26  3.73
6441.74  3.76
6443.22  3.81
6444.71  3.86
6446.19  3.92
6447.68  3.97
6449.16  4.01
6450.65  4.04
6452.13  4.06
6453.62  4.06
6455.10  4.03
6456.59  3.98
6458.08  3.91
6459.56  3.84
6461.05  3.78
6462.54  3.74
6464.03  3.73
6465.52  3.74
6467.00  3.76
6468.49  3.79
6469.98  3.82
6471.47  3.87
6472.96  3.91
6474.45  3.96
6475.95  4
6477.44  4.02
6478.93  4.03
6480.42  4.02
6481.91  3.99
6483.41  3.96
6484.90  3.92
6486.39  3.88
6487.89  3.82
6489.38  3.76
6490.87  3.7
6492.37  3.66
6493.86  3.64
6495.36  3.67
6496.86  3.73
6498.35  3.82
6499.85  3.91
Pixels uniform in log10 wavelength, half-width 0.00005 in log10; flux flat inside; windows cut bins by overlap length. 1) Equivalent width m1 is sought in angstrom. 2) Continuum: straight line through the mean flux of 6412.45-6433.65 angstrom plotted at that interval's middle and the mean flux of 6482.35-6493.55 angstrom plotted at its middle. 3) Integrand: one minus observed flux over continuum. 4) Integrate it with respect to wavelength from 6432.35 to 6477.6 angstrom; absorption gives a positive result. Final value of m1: -0.4 angstrom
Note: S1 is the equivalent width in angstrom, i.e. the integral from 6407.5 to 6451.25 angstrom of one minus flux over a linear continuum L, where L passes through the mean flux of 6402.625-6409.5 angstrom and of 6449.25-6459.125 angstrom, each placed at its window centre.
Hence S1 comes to 0.9 angstrom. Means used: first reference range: 3.85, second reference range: 4.01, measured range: 3.85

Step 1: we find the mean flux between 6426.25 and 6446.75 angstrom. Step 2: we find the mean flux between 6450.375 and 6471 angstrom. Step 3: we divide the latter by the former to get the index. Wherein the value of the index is 1.03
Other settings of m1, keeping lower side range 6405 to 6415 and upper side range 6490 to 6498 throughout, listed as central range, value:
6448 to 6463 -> -0.6 angstrom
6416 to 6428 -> 0.0 angstrom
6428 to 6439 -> 0.3 angstrom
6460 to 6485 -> -0.9 angstrom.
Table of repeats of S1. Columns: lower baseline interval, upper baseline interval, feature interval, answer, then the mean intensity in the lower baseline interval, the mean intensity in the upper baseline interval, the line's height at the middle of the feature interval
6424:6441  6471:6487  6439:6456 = -0.5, 3.74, 3.96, 3.81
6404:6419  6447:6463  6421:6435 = 0.5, 3.91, 3.95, 3.92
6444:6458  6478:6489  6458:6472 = 0.6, 3.99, 3.94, 3.97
